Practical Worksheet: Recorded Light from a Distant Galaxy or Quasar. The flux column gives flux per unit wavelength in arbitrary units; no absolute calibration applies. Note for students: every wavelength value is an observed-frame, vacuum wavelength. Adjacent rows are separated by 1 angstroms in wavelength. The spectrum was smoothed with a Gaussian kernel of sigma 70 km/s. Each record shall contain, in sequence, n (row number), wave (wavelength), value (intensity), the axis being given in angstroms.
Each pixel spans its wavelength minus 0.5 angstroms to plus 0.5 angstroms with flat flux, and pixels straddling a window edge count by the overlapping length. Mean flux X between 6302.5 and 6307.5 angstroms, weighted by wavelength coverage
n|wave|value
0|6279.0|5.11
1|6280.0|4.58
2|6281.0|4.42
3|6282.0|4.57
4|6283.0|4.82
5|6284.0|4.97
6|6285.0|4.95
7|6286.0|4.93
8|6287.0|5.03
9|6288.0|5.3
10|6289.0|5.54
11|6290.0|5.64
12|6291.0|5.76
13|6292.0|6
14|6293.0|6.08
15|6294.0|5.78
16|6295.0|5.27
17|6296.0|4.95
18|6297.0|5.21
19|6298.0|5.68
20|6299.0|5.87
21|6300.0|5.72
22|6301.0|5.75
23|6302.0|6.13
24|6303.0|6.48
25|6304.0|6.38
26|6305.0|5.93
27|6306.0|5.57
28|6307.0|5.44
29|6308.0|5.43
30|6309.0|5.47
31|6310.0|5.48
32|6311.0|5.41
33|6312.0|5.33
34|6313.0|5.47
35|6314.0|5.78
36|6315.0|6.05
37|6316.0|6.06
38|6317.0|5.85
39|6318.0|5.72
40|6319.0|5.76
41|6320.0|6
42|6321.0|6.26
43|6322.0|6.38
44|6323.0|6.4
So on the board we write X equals 5.96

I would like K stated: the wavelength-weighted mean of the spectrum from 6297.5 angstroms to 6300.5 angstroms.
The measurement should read 5.76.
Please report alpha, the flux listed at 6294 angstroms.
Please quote 5.78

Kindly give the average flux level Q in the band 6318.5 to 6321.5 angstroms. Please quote 6.01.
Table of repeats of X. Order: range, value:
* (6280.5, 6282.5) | 4.5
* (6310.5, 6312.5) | 5.37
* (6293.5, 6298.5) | 5.38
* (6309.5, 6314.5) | 5.49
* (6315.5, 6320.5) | 5.88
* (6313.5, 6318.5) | 5.89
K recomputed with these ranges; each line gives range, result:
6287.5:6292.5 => 5.65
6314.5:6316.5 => 6.05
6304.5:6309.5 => 5.57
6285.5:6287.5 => 4.98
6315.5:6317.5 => 5.96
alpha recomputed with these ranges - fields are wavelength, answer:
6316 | 6.06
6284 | 4.97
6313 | 5.47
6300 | 5.72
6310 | 5.48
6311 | 5.41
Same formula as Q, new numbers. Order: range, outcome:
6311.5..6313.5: 5.4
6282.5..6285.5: 4.91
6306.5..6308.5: 5.44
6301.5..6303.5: 6.3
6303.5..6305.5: 6.15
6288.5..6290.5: 5.59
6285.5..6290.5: 5.29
